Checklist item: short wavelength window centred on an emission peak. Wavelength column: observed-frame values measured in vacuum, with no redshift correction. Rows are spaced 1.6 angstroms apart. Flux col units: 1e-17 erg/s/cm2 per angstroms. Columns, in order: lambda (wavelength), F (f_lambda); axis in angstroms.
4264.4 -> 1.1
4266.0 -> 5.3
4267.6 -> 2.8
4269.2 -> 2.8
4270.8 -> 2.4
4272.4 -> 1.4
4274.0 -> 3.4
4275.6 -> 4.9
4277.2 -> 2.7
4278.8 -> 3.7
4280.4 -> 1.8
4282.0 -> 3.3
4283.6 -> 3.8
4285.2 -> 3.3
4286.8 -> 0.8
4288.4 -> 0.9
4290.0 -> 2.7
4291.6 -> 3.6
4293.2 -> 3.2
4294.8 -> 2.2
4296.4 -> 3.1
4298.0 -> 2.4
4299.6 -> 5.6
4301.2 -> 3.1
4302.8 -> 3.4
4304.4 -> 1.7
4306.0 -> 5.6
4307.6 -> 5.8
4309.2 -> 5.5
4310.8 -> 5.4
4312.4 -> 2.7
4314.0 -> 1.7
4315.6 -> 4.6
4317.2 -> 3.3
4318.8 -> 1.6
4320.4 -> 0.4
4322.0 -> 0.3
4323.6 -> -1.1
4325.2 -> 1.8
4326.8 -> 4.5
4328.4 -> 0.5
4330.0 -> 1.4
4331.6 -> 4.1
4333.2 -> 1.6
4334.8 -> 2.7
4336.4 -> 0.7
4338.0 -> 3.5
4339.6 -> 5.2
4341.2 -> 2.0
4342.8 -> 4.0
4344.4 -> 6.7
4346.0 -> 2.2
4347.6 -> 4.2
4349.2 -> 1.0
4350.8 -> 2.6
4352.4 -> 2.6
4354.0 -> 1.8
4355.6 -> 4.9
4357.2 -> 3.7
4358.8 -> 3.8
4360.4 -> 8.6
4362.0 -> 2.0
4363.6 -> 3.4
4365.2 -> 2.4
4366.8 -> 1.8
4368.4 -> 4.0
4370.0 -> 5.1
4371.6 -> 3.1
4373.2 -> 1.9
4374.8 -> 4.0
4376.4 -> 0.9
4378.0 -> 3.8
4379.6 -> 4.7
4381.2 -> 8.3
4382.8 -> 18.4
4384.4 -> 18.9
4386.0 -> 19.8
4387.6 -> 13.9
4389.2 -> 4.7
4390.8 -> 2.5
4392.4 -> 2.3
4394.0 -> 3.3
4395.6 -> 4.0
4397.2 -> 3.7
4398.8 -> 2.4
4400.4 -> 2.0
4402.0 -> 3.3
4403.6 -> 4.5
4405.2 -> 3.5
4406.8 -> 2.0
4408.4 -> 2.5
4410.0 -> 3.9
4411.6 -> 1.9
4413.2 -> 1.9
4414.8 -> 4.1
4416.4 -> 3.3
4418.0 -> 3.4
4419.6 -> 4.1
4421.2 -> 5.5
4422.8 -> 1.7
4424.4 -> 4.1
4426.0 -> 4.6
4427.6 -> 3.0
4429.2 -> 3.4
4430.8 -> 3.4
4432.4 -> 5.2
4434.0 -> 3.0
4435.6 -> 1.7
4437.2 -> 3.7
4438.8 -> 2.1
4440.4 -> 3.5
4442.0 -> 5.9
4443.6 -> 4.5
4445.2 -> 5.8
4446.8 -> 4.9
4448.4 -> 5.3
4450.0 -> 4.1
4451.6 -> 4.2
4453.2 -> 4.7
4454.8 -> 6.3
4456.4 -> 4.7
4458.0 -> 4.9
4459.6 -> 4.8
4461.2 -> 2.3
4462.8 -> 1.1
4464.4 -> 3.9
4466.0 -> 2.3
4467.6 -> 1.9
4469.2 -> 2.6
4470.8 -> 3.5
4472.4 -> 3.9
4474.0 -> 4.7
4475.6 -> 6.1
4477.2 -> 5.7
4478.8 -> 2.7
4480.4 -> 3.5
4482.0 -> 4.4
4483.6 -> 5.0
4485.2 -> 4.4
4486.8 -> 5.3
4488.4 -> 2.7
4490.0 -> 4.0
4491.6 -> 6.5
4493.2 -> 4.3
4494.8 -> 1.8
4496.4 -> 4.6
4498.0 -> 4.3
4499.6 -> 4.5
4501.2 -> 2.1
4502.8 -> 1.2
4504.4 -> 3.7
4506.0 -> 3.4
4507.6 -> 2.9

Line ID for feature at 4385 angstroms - [O II]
